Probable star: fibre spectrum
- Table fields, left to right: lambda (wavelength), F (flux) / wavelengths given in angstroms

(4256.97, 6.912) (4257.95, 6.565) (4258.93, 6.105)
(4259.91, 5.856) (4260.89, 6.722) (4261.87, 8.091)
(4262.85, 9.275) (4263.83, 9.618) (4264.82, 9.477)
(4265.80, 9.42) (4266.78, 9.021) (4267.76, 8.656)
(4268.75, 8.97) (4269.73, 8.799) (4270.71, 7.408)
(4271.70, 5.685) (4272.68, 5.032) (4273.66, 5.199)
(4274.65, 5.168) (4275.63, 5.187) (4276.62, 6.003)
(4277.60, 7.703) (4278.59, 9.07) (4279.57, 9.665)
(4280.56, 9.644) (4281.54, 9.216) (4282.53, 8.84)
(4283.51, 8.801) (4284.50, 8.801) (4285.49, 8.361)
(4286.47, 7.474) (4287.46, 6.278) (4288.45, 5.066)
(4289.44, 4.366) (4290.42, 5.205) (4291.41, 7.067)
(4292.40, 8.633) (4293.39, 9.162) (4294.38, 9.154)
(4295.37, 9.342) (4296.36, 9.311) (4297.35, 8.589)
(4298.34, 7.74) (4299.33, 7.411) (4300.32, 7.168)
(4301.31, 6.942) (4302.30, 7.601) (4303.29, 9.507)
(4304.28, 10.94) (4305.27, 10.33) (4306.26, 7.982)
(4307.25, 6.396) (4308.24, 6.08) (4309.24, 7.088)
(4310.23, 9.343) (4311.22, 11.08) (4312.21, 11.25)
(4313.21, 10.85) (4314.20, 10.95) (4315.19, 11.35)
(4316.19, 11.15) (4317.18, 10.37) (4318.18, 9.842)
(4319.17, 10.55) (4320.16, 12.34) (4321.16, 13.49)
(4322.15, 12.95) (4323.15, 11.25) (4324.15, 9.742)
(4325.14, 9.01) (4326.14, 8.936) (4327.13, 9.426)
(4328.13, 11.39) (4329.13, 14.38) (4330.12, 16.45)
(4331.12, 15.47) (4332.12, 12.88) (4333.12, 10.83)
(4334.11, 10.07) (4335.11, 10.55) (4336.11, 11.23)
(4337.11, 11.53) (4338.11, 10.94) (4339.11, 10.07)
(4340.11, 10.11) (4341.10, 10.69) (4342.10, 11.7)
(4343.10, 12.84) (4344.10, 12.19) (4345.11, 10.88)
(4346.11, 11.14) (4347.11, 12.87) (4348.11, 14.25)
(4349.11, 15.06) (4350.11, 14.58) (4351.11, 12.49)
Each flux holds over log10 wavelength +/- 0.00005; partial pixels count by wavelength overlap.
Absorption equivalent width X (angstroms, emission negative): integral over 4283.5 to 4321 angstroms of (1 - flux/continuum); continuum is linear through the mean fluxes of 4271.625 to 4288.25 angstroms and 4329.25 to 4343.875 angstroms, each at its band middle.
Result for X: 2.0 angstroms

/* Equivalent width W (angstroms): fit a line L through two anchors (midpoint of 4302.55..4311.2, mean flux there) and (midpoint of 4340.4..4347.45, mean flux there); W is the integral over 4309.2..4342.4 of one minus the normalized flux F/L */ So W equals -3.55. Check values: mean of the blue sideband 8.58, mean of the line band 11.2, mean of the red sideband 11.7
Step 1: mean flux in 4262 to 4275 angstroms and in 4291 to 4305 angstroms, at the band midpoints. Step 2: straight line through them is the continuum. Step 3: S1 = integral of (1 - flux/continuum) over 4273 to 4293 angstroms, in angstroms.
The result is 2.2 angstroms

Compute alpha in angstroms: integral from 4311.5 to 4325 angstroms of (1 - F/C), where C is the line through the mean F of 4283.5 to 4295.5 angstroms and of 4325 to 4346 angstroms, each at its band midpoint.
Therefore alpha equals -1.6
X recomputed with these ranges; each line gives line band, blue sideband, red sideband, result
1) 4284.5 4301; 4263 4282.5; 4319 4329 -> 2.85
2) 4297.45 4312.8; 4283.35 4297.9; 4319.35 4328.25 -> 1.06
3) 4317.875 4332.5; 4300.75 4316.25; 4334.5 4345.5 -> -2.32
